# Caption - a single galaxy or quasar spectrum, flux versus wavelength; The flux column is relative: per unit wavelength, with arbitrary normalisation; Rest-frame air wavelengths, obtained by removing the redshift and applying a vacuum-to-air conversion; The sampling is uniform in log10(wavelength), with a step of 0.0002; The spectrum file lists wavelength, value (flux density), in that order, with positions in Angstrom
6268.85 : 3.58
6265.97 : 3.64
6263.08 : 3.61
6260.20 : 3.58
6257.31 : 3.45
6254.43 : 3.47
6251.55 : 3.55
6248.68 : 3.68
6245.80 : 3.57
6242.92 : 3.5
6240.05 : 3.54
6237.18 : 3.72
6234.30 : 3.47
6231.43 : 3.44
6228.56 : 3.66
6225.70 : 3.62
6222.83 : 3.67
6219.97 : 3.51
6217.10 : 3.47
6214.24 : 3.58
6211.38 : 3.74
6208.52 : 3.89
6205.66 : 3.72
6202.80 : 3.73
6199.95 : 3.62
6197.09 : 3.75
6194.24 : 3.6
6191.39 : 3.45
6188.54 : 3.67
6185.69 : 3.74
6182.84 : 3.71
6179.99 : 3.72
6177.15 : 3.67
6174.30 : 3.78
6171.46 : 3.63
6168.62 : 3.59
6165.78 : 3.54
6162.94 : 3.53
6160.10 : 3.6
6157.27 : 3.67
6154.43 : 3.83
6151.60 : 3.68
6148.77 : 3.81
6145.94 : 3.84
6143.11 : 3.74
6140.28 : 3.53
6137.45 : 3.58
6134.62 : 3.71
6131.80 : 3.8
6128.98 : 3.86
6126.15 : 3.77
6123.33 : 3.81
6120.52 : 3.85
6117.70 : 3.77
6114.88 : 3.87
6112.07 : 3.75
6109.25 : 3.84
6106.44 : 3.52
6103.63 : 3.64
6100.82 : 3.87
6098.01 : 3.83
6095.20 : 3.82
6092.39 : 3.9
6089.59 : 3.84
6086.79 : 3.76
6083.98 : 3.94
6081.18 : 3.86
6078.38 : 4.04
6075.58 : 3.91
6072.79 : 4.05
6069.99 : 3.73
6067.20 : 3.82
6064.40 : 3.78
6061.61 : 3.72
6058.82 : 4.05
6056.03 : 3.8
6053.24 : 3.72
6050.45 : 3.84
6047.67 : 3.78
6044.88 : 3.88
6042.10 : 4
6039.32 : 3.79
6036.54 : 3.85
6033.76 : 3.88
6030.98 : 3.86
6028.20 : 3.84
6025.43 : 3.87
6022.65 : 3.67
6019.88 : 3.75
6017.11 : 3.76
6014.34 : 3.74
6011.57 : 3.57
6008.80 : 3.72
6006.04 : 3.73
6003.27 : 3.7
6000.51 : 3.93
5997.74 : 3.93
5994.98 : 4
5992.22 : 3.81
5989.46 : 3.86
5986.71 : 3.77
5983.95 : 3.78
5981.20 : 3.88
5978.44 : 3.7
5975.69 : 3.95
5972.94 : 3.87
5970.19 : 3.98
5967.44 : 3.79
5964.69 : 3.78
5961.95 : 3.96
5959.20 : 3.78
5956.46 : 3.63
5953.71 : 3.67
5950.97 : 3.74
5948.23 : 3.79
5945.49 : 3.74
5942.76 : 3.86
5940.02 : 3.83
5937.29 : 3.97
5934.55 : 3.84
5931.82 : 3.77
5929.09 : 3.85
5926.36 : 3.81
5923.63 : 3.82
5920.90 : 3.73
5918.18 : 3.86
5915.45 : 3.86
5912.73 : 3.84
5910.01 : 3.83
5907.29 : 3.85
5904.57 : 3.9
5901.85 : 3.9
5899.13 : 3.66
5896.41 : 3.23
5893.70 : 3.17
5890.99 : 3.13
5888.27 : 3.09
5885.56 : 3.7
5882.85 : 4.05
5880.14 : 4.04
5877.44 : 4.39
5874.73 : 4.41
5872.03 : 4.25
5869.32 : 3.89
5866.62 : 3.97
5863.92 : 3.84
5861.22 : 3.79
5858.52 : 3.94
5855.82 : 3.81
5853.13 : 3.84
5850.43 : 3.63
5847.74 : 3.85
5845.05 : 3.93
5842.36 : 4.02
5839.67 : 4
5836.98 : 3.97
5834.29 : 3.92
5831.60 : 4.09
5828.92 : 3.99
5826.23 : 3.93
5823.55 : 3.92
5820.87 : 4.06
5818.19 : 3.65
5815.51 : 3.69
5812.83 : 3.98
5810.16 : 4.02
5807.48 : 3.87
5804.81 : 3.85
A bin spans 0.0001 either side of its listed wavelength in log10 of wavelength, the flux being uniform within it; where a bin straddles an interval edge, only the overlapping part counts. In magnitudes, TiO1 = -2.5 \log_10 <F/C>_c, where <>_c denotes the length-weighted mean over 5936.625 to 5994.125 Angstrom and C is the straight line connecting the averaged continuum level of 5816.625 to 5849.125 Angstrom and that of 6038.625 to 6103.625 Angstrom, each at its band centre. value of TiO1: 0.02 mag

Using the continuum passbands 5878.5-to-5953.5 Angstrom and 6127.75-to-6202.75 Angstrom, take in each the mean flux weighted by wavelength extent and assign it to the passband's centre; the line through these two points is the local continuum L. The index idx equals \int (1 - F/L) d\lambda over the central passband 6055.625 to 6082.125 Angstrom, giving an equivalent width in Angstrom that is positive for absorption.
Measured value -1.3 Angstrom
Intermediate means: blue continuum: 3.74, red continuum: 3.68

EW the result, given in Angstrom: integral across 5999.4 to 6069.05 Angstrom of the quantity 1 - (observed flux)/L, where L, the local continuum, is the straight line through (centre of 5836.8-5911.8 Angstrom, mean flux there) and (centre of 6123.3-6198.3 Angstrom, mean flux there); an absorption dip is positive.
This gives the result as -1.0 Angstrom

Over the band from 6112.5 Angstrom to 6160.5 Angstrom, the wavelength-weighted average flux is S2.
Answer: 3.75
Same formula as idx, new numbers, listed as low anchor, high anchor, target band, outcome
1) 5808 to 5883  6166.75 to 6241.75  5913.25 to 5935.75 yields 0.4 Angstrom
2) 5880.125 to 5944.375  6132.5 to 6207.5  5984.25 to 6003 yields -0.8 Angstrom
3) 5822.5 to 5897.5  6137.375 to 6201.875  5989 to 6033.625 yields -0.4 Angstrom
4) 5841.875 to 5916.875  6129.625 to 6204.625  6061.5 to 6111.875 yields -1.5 Angstrom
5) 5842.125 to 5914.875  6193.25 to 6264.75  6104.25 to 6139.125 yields -0.8 Angstrom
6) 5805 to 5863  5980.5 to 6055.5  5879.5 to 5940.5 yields 2.2 Angstrom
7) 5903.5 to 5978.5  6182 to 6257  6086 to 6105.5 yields -0.5 Angstrom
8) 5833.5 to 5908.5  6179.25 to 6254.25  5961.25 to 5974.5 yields -0.4 Angstrom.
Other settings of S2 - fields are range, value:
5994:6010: 3.83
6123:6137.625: 3.76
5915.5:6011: 3.82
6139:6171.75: 3.67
